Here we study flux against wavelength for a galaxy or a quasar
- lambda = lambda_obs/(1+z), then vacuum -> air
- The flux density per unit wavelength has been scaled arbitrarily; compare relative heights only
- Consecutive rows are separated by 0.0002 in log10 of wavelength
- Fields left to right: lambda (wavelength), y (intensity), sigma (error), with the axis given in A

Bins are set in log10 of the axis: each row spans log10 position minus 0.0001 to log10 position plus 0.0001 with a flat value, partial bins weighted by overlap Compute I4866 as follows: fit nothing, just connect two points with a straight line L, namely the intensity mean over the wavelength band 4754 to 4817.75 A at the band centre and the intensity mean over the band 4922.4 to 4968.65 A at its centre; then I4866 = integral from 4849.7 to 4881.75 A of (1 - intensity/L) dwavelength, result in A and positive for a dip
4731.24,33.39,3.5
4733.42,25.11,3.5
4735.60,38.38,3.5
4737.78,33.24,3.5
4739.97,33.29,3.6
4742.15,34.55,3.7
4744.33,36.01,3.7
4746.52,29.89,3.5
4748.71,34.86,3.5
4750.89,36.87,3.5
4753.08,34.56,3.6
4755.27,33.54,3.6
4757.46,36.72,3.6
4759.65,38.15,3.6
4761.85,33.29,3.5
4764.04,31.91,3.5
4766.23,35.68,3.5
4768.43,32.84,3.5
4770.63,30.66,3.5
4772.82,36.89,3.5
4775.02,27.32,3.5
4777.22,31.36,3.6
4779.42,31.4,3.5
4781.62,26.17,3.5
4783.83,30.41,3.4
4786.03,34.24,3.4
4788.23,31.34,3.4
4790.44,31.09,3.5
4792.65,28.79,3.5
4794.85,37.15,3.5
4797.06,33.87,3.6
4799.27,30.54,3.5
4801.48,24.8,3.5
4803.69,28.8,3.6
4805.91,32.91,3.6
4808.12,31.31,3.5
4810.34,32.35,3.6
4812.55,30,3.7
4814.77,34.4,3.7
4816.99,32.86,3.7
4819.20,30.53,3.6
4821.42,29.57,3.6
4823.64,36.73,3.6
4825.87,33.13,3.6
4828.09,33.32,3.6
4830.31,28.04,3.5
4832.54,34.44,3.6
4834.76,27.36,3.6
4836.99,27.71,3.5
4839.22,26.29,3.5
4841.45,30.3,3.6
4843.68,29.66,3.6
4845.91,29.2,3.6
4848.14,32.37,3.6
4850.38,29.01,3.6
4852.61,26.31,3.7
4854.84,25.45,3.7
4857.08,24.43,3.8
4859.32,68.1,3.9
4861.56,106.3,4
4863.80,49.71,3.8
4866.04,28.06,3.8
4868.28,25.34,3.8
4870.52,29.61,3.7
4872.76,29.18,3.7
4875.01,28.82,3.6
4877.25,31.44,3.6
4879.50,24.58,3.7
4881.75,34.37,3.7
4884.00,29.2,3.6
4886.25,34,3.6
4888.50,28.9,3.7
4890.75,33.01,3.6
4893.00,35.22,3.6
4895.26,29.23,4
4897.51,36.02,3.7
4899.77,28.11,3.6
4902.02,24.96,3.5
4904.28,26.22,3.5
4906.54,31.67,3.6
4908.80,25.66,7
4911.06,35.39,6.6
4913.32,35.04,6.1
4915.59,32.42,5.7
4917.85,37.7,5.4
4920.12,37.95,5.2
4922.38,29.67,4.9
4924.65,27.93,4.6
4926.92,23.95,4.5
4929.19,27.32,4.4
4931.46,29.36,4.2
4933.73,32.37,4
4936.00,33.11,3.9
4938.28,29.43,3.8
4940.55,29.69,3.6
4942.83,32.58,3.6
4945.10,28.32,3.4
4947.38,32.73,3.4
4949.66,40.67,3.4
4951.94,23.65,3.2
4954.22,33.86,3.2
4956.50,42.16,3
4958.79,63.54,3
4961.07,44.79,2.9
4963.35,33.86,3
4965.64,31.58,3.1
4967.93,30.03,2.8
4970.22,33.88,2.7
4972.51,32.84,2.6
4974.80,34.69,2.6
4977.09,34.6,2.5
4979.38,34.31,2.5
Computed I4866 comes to -4.7 A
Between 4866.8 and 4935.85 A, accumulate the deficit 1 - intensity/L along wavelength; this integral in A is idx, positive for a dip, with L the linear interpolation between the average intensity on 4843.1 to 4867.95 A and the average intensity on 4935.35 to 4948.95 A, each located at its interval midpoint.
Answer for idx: 9.6 A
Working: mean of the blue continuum 40.5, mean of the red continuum 31.2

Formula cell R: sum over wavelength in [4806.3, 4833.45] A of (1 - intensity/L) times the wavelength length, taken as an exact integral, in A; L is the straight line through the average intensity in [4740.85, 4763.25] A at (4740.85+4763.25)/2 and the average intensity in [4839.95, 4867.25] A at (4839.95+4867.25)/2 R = 4.16 A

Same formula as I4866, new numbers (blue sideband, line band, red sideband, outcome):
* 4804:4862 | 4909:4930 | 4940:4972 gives 2.1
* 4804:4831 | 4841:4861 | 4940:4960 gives -1.0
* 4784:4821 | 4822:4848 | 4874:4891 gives 0.4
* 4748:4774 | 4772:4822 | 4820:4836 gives 2.8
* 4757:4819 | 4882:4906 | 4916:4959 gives 1.4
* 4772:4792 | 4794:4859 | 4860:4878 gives 9.8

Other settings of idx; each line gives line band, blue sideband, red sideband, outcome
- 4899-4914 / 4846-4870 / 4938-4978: 3.4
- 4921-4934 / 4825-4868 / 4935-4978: 2.6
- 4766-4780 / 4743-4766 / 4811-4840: 0.7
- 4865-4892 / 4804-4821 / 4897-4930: 1.1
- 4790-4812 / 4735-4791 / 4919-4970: 1.4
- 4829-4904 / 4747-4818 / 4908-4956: -3.5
